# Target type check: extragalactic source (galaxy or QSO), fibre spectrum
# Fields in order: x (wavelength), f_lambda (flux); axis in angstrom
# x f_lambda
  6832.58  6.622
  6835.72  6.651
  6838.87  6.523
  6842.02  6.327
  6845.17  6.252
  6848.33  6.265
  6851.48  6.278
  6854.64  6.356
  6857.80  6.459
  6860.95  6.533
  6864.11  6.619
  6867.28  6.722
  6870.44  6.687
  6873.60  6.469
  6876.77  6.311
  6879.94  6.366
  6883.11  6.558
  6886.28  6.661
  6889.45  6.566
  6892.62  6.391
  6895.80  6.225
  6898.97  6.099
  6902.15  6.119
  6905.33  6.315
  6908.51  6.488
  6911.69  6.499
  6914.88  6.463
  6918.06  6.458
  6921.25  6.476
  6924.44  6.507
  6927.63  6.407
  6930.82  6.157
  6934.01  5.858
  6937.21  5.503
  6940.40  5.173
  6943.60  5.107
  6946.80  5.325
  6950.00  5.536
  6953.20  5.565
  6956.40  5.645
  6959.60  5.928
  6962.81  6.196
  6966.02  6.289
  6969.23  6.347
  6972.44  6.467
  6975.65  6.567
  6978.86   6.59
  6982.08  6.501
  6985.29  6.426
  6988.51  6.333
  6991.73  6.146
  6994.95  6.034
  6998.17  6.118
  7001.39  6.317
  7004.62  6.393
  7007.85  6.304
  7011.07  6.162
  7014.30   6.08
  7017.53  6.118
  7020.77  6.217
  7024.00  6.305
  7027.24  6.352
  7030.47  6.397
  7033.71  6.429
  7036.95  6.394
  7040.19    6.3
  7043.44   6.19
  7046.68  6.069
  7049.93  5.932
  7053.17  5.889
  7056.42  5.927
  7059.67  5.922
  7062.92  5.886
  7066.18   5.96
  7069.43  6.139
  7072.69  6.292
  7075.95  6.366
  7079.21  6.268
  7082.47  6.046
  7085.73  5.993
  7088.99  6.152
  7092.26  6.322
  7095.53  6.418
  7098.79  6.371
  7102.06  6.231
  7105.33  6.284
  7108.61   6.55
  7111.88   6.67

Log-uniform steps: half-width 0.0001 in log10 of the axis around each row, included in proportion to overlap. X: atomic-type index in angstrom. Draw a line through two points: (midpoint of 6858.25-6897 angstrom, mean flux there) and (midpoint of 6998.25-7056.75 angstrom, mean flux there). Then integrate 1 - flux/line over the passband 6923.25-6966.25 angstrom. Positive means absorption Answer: 4.0 angstrom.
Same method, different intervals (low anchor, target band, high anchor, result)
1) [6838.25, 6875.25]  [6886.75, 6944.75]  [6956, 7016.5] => 1.79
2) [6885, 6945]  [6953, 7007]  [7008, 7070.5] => -0.73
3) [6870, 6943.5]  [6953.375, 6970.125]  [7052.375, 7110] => 0.56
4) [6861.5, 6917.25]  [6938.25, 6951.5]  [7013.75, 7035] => 2.25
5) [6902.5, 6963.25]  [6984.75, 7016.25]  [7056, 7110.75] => -0.77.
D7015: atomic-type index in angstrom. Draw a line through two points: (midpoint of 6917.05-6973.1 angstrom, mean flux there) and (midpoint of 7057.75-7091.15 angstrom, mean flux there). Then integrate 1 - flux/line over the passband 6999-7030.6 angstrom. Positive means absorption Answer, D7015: -1.22 angstrom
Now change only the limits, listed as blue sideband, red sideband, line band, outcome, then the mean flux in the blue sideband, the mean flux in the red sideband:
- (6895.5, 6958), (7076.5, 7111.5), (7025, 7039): -0.5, 5.99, 6.28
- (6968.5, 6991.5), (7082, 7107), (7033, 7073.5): 1.4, 6.45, 6.24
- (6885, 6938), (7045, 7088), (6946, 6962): 1.5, 6.31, 6.06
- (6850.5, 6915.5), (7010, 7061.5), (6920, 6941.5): 1.1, 6.44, 6.17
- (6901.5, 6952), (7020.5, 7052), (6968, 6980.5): -0.8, 6.02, 6.26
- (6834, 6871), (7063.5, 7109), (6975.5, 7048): 0.2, 6.47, 6.22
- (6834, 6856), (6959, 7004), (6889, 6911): 0.2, 6.38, 6.31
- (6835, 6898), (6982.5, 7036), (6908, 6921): -0.2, 6.45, 6.27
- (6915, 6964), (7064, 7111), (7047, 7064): 0.7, 5.87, 6.24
